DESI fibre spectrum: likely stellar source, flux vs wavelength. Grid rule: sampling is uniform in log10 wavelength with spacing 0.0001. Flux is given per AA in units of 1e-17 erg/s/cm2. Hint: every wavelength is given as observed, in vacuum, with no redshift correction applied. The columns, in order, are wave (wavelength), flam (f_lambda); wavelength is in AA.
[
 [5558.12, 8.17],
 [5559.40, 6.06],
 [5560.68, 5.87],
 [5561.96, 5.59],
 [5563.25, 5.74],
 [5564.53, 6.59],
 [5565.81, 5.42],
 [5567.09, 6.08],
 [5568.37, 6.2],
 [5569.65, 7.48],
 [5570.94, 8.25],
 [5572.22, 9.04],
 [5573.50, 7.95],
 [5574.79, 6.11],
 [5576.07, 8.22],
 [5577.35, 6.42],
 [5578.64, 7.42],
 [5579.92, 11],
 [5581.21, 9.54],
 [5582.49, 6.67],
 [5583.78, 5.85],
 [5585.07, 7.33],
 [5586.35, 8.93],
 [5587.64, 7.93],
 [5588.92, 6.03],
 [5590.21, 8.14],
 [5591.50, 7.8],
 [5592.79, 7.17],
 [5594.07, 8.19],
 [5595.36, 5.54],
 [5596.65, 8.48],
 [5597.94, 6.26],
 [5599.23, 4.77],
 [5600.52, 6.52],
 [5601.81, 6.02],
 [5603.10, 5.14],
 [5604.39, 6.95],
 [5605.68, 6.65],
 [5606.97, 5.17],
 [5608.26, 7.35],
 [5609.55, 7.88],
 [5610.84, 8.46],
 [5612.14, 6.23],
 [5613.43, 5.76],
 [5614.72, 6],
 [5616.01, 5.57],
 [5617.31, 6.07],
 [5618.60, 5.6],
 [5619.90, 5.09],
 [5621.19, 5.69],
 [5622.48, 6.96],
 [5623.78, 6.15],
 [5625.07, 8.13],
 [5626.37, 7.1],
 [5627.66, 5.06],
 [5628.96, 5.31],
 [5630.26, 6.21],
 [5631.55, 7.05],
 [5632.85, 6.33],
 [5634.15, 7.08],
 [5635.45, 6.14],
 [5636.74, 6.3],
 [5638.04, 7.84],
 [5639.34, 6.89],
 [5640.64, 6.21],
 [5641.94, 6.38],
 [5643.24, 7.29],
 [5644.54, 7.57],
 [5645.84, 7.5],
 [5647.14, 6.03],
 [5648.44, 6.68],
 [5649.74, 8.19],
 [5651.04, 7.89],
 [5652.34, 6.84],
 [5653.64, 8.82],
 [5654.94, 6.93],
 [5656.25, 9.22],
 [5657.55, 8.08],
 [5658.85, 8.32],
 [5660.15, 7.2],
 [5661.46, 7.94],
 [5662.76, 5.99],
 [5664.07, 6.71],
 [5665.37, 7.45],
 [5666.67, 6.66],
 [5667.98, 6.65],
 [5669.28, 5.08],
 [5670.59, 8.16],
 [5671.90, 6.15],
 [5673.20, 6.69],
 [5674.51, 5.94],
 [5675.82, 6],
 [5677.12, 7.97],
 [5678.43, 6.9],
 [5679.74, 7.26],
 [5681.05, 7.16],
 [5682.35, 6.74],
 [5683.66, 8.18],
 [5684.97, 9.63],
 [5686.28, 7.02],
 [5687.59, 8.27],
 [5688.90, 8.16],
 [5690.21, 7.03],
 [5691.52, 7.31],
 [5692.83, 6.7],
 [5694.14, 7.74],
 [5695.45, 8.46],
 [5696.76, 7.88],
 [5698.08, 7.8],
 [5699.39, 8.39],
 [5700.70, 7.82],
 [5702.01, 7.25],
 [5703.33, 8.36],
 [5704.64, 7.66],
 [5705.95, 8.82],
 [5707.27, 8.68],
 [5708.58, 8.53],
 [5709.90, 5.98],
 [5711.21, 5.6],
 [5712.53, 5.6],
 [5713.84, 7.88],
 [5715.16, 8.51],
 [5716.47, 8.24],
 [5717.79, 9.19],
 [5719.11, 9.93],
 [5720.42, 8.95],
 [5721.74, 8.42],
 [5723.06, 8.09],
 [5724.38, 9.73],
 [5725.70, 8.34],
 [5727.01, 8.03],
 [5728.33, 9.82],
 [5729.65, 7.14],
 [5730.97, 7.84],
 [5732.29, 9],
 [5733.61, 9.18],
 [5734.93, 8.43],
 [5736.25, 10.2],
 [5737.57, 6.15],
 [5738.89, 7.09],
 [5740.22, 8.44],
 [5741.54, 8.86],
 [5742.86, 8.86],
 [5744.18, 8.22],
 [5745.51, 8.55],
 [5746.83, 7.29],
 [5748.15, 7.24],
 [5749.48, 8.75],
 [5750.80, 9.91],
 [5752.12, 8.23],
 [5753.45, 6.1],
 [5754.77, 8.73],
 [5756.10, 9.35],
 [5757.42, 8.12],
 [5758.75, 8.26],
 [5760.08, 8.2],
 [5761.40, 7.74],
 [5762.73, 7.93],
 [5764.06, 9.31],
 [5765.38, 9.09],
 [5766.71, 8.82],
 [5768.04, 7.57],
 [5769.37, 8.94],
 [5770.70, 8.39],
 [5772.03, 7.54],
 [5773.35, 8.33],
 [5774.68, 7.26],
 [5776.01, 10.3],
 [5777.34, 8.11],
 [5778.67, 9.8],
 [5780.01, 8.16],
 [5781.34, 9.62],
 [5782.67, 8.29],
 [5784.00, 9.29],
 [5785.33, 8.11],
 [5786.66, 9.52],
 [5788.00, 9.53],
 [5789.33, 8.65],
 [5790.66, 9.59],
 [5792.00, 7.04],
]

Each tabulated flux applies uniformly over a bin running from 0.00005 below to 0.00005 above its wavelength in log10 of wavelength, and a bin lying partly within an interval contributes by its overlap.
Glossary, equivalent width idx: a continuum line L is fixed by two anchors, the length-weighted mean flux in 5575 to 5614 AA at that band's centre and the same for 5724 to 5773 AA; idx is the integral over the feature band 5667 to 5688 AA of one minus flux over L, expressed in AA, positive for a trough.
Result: 1.9 AA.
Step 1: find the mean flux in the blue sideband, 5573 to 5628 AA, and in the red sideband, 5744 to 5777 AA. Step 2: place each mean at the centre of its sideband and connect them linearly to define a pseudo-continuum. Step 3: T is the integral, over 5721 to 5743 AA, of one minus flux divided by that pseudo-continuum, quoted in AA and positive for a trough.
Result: -1.0 AA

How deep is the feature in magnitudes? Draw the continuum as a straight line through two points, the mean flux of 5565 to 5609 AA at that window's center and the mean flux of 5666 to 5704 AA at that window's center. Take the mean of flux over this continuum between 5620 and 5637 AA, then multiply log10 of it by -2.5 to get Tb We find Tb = 0.13 mag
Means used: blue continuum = 7.12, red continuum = 7.36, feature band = 6.39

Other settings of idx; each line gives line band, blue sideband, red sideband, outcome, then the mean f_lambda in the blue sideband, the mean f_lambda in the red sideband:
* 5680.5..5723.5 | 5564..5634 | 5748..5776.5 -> -0.4 AA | 6.84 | 8.38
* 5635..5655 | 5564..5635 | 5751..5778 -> 0.4 AA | 6.84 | 8.34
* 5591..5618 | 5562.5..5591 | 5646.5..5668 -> 3.0 AA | 7.37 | 7.41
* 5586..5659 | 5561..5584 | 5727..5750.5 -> 6.9 AA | 7.2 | 8.31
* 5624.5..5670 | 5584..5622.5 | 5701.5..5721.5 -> 1.1 AA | 6.64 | 7.96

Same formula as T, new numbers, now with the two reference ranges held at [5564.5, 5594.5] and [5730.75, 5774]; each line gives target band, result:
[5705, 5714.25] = 0.9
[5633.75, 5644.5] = 1.4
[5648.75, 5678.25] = 2.6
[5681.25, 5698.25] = 0.6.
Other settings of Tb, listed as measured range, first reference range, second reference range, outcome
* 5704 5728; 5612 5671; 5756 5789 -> -0.04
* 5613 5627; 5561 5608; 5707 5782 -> 0.18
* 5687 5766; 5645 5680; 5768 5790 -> -0.02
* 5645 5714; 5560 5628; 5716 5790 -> 0.05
